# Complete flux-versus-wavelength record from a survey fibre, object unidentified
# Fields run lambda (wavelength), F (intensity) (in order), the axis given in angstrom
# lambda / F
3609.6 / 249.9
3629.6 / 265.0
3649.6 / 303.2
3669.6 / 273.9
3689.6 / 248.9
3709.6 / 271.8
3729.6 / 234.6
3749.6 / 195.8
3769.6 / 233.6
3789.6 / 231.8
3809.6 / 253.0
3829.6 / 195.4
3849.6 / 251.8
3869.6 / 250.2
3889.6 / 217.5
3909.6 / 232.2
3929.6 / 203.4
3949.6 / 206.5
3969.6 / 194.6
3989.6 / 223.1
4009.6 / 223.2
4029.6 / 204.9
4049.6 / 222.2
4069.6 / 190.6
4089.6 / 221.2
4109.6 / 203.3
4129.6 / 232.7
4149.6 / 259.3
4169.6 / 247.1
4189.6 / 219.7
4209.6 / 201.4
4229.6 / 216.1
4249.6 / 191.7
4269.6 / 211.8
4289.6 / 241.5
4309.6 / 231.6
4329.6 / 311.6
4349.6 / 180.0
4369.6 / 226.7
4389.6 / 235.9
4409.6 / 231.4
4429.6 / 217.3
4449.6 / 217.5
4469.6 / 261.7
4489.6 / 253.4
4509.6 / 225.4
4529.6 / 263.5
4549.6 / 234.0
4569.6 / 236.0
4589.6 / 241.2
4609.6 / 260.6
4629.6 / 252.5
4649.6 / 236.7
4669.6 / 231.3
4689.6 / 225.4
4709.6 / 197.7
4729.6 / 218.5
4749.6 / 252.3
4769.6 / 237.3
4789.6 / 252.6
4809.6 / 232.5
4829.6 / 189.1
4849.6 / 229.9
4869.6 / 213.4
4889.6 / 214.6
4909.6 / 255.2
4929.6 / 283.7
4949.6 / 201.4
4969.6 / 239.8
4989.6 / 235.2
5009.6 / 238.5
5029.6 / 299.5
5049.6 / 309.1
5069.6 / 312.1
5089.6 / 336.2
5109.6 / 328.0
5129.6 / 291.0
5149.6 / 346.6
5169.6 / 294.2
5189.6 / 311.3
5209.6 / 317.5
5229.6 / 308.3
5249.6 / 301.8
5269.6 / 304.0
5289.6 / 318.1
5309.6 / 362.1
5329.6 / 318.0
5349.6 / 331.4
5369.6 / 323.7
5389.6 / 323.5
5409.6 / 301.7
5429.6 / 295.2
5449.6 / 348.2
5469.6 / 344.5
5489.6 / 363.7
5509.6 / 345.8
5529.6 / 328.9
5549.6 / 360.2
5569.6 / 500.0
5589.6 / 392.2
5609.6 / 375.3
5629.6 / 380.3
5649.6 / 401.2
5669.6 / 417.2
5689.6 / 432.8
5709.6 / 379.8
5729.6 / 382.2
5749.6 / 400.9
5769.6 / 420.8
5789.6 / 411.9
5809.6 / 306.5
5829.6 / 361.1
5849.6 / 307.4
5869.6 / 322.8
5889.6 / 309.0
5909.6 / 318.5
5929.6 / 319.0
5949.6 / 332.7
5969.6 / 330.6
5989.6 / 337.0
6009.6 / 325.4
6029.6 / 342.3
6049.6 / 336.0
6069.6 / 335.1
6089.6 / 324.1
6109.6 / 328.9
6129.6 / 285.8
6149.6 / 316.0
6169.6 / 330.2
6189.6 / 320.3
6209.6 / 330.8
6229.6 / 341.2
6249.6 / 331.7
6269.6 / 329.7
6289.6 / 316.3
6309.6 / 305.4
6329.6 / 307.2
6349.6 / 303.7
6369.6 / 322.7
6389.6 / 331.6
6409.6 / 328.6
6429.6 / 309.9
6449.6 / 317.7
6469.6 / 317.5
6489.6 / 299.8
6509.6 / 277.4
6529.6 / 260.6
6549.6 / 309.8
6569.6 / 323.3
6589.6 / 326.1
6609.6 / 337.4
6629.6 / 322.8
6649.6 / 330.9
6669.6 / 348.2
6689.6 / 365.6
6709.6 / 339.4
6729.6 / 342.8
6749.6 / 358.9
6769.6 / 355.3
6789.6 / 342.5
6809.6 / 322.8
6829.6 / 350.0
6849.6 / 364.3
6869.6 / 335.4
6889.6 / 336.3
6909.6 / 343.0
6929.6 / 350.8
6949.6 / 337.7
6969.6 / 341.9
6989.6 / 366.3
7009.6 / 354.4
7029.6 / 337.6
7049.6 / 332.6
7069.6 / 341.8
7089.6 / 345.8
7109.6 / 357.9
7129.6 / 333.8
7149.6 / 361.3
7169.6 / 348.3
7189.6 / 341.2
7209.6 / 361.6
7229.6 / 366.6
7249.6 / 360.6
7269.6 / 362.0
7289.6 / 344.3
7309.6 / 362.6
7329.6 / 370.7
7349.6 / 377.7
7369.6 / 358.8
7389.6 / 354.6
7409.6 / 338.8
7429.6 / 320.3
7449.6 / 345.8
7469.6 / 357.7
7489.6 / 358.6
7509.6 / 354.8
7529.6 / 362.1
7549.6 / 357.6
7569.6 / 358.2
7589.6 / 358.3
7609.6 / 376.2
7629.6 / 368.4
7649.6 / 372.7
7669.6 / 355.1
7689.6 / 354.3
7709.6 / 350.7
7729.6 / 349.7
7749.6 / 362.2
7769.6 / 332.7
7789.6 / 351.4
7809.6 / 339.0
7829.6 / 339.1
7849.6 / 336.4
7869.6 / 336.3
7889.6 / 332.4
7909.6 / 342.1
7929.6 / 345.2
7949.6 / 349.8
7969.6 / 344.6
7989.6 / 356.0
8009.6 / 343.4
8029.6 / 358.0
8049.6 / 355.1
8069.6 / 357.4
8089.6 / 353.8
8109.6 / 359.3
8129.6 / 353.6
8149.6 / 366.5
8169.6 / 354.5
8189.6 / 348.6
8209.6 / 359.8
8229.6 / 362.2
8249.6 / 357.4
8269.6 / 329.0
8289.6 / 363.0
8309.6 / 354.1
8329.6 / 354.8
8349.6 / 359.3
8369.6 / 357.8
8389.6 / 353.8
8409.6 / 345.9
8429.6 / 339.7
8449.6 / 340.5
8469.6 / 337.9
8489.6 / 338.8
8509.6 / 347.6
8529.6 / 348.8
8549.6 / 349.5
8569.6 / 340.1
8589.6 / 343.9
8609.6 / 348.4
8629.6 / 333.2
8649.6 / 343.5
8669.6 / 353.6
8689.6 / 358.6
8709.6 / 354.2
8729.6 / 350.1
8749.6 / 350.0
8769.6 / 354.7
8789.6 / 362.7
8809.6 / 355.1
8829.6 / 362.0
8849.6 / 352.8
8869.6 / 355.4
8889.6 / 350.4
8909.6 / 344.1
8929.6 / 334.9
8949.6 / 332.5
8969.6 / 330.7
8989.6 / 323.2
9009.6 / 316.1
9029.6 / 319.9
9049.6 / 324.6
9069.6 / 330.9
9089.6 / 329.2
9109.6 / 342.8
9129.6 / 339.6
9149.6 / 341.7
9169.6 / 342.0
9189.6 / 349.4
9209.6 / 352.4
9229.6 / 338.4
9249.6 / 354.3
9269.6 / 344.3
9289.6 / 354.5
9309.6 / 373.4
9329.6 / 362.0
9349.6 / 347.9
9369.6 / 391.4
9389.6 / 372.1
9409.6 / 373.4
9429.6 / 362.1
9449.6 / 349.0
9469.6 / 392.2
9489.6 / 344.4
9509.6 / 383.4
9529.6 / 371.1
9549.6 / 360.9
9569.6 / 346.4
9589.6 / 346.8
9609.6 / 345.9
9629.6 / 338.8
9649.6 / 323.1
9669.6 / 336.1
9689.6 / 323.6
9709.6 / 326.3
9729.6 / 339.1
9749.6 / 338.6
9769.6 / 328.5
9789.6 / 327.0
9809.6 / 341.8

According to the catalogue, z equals 0.26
